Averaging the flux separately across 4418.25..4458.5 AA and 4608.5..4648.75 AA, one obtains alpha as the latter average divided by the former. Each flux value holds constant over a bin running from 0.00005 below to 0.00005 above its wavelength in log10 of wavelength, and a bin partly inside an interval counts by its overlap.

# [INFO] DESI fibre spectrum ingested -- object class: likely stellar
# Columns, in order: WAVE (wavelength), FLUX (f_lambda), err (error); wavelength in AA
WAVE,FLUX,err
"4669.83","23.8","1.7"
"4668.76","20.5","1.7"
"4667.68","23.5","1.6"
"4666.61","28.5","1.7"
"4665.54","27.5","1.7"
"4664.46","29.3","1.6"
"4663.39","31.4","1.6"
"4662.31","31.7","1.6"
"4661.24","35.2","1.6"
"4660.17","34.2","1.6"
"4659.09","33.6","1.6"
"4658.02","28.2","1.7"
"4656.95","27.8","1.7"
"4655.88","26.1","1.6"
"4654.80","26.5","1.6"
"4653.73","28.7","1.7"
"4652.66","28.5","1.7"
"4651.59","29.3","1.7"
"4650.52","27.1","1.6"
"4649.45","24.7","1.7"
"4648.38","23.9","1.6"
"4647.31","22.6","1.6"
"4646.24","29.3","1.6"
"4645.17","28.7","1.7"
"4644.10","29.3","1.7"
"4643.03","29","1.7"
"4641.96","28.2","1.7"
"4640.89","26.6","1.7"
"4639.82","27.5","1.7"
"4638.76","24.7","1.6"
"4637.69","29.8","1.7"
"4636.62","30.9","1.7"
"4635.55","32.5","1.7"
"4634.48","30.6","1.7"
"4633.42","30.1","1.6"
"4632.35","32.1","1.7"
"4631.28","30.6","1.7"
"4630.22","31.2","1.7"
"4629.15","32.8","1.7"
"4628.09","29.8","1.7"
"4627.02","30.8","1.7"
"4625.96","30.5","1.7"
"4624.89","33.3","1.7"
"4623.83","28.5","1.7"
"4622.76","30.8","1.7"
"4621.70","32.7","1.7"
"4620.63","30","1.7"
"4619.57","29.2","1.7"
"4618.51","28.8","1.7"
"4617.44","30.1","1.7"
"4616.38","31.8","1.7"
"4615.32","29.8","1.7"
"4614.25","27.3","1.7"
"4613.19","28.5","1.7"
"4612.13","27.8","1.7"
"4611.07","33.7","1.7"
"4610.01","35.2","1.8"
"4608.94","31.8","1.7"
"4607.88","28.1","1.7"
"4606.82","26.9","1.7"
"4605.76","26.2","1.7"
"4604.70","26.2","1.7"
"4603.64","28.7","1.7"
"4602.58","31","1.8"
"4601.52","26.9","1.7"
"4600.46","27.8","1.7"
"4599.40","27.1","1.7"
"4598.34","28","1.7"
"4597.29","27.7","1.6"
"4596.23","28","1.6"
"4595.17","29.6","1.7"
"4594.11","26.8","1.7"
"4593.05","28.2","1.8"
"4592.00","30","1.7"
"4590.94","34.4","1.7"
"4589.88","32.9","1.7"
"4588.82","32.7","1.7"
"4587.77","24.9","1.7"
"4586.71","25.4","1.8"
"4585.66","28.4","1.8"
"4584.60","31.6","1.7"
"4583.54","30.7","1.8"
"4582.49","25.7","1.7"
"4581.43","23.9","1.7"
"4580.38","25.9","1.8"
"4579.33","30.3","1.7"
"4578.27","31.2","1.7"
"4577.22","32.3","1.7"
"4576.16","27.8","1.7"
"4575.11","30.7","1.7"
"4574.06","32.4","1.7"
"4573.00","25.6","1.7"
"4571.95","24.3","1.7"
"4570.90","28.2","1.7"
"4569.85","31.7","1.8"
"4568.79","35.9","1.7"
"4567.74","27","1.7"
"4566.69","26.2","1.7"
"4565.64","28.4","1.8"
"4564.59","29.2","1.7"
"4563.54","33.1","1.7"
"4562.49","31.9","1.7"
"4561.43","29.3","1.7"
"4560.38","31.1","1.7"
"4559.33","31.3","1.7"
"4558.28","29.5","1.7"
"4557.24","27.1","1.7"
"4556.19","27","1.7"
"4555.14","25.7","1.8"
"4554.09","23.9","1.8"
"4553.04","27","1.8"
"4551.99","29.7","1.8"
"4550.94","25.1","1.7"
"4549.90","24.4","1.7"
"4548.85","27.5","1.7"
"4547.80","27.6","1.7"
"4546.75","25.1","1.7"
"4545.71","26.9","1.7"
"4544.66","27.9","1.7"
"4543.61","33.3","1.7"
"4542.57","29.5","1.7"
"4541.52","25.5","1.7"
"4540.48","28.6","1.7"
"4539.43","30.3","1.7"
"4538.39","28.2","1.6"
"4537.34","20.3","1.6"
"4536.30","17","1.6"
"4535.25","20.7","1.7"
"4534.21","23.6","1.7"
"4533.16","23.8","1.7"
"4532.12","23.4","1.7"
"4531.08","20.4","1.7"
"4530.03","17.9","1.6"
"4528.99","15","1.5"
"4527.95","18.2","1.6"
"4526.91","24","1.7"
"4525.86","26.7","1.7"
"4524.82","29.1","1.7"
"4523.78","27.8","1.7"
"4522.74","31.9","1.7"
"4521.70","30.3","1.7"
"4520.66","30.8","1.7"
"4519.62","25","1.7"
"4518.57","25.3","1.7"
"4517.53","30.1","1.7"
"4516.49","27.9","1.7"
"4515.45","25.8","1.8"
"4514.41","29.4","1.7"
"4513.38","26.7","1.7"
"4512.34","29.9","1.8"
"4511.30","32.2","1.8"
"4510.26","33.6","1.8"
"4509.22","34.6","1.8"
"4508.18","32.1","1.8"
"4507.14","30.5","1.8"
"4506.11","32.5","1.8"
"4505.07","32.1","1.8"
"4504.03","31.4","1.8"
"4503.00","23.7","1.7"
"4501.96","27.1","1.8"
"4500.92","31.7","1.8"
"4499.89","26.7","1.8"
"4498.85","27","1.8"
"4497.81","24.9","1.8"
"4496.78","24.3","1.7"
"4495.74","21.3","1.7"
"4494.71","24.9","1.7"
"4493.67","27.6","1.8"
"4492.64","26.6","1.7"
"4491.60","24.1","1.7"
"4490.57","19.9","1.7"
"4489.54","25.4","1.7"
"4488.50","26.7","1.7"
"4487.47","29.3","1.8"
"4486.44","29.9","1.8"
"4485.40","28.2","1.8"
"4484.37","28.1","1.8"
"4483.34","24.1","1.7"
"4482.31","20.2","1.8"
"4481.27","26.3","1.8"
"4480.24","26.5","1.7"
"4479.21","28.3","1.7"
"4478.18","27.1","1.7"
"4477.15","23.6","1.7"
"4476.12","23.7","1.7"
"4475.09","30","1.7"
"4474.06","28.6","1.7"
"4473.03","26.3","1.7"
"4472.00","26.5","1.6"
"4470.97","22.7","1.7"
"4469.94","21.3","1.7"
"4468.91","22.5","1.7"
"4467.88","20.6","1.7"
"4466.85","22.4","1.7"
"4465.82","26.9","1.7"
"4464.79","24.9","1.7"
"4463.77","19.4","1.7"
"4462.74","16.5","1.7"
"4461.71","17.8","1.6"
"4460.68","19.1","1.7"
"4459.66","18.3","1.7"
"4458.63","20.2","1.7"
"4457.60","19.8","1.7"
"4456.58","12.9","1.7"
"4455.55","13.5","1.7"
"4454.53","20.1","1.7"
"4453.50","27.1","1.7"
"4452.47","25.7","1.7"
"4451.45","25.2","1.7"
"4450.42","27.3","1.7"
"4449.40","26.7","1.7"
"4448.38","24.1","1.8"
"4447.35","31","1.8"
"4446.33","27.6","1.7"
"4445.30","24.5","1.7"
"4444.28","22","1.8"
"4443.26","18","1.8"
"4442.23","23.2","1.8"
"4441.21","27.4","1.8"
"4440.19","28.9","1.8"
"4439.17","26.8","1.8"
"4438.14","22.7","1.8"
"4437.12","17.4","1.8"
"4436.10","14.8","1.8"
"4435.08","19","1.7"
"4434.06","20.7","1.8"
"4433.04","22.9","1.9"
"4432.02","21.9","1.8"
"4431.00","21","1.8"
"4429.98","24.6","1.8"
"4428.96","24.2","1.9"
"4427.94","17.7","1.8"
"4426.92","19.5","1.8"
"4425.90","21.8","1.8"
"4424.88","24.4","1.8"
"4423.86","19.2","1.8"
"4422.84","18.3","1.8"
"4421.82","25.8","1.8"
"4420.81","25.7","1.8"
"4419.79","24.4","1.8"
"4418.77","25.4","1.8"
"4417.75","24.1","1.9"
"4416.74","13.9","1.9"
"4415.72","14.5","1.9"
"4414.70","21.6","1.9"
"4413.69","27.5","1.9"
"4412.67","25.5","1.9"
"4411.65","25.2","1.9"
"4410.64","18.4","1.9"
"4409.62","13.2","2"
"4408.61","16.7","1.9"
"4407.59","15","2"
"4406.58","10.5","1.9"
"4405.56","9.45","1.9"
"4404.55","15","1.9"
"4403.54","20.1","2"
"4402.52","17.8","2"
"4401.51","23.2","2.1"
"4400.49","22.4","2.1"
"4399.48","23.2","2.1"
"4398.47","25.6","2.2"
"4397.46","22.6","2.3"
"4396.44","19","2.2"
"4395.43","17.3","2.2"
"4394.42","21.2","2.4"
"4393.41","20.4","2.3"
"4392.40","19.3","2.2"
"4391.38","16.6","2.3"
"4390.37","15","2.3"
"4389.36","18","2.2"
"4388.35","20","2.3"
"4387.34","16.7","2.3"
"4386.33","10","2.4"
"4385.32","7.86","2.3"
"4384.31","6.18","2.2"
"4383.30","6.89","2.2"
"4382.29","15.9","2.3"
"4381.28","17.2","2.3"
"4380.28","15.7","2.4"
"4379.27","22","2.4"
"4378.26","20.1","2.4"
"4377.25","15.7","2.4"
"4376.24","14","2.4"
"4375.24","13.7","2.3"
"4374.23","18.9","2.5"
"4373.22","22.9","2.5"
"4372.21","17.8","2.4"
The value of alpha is 1.3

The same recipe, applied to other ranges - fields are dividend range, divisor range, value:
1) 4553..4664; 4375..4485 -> 1.40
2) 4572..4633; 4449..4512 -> 1.17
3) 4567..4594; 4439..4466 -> 1.29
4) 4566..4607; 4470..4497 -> 1.12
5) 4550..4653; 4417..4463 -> 1.31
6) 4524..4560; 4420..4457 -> 1.12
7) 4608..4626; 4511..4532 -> 1.17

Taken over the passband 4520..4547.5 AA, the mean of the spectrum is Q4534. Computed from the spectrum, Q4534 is 25.3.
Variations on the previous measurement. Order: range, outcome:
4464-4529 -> 26.8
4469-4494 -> 25.8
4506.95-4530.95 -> 27.4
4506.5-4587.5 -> 27.6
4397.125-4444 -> 20.9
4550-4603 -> 28.8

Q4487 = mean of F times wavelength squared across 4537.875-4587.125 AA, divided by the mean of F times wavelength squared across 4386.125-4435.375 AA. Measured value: 1.53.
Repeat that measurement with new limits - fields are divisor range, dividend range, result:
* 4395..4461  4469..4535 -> 1.29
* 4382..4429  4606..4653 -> 1.73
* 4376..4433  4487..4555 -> 1.48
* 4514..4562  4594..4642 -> 1.17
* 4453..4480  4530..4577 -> 1.27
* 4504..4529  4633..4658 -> 1.03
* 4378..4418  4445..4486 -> 1.38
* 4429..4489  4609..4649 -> 1.36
